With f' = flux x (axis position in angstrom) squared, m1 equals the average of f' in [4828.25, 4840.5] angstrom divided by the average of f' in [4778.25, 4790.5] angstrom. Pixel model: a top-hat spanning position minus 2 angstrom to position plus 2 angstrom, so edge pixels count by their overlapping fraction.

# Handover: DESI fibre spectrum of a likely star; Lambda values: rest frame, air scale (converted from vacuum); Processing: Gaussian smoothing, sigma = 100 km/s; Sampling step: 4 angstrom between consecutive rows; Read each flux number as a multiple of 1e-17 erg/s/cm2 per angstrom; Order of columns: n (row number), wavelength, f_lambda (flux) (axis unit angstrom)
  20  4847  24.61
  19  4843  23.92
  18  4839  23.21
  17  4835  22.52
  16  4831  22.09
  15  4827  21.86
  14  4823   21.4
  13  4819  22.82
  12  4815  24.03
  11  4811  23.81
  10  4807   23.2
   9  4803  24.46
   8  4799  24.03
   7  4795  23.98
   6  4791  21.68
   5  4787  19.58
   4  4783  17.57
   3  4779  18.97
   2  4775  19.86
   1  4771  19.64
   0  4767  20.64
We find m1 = 1.21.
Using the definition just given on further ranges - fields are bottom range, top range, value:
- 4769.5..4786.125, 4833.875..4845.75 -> 1.26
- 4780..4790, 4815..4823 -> 1.22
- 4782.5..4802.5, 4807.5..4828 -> 1.06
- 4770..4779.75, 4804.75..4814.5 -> 1.23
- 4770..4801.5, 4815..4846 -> 1.11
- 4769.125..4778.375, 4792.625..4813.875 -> 1.23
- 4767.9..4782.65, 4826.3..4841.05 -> 1.19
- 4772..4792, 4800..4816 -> 1.24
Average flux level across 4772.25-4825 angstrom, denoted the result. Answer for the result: 21.9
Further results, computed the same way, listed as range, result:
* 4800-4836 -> 23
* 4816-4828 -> 22.2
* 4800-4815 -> 23.9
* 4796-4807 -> 24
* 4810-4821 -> 23.5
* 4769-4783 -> 19.2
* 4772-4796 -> 20.1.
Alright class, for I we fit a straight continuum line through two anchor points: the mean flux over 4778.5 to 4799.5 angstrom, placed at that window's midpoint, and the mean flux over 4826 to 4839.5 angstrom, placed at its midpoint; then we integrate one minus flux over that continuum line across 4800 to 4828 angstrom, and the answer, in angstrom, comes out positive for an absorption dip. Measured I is -1.8 angstrom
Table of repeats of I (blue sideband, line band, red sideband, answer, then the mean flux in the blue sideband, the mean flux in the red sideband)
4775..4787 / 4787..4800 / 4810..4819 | -1.3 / 18.8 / 23.7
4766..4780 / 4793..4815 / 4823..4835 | -3.1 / 19.8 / 22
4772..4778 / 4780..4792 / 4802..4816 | 0.9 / 19.7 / 23.8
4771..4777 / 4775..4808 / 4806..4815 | 0.3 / 19.8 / 23.7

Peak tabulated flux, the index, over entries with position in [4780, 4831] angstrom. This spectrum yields 24.46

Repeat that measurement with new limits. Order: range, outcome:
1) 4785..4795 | 23.98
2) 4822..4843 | 23.92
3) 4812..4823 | 24.03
